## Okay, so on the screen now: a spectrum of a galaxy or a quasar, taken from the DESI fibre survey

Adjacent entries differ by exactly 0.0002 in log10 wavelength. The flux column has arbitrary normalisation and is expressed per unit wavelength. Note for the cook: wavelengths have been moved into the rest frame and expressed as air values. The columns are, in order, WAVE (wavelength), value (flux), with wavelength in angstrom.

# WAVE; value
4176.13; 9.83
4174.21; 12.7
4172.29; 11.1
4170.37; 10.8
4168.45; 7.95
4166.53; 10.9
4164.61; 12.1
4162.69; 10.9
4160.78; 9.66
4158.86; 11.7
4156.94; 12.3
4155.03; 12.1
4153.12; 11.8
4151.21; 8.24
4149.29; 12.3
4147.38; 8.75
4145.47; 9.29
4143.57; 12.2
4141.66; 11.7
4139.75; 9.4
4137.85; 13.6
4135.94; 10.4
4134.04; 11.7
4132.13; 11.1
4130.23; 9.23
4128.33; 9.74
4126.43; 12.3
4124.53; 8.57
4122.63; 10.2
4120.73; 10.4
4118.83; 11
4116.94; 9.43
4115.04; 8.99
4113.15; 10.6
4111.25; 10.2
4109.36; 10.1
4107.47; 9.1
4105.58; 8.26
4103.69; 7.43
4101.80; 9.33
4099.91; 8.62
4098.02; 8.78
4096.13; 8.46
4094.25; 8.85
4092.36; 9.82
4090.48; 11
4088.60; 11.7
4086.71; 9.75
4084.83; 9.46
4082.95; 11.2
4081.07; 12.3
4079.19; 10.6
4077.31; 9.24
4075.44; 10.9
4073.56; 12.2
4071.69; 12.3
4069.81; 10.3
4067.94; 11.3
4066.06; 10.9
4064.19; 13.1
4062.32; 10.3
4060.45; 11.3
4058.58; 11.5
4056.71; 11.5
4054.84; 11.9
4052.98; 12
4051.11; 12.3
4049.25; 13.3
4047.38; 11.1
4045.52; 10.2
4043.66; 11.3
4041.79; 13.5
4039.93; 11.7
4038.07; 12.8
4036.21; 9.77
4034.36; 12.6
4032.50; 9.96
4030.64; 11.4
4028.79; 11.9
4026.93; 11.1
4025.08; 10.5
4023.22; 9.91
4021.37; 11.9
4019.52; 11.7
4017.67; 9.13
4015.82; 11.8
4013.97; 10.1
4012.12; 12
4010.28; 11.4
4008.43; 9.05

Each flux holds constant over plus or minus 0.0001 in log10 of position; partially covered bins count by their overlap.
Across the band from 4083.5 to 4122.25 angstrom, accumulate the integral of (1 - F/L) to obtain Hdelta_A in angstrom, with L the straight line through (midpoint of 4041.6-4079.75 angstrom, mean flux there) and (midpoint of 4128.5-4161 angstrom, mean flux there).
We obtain 5.5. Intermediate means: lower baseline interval 11.4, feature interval 9.59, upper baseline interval 10.9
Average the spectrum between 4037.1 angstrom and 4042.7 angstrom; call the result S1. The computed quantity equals 12.6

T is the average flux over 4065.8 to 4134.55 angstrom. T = 10.1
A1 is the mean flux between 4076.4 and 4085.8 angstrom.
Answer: 10.6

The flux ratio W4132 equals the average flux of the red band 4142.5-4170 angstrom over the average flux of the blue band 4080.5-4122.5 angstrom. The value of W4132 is 1.10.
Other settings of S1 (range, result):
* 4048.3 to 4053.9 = 12.5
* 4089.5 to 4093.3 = 10.4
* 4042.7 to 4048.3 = 10.9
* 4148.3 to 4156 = 11.1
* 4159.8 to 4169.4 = 10.3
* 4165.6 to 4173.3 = 10.2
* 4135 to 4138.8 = 12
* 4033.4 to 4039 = 11.7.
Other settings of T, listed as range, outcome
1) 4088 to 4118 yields 9.4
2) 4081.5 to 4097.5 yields 10.1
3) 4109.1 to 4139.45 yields 10.5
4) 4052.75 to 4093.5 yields 11.1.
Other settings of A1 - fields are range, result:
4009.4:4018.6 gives 10.9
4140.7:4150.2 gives 10.8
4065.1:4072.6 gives 11.2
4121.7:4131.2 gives 10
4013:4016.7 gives 10.9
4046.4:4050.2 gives 12.2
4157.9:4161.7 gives 10.7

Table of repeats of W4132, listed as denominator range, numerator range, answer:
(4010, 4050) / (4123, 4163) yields 0.95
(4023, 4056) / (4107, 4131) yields 0.87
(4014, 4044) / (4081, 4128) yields 0.87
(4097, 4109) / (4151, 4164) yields 1.29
